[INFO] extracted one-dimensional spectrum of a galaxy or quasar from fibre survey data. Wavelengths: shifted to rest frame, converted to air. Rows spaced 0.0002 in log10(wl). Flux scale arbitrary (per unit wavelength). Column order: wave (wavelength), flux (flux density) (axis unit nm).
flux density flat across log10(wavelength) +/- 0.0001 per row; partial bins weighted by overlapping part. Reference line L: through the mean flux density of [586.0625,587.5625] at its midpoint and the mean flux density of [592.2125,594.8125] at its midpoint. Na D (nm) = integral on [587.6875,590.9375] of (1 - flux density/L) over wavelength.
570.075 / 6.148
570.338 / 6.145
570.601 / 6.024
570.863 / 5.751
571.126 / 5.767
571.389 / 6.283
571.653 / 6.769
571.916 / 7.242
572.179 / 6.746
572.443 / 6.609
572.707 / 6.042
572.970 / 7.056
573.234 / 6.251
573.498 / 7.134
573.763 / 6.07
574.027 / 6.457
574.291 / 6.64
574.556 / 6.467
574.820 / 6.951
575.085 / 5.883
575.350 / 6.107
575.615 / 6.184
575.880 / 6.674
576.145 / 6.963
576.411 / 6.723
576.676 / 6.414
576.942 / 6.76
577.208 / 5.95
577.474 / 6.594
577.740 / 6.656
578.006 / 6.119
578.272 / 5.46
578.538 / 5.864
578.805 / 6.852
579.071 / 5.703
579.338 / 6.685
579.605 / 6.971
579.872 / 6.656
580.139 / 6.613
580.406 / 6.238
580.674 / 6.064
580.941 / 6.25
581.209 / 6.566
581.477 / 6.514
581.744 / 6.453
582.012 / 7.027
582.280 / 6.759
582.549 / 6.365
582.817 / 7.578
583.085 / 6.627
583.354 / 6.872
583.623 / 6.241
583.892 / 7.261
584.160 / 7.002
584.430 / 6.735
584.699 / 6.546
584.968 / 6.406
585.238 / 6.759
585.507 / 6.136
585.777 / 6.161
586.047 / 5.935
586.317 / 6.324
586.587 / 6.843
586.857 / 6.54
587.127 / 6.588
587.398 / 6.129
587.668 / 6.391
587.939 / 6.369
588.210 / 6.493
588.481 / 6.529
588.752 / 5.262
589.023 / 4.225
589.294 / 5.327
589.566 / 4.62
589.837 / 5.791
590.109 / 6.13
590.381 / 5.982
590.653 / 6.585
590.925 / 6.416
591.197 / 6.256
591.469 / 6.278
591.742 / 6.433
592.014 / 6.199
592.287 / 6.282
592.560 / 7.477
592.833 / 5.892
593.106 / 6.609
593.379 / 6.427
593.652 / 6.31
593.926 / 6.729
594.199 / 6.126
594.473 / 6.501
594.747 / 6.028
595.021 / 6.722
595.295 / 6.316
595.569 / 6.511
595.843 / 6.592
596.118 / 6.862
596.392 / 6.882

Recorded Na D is 0.32 nm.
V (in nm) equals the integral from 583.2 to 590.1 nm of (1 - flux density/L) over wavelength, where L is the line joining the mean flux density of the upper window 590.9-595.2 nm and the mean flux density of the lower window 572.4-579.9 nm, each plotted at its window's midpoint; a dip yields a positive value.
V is 0.22 nm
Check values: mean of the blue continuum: 6.44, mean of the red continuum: 6.42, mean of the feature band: 6.22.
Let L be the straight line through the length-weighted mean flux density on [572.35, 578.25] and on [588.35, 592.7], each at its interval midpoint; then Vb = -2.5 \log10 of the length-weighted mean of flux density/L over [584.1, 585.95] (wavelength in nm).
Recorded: -0.06 mag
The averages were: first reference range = 6.47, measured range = 6.5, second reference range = 5.99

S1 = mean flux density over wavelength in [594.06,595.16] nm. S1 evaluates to 6.35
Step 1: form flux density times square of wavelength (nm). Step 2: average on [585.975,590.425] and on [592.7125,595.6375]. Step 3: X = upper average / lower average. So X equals 1.09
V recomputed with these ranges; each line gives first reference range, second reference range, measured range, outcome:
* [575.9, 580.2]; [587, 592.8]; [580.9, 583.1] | -0.134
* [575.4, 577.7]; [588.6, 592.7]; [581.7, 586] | -0.306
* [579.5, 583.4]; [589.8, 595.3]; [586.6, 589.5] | 0.218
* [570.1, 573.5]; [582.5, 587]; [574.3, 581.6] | 0.113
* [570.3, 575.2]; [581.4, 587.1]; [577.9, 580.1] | 0.080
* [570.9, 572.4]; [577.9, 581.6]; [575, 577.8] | -0.021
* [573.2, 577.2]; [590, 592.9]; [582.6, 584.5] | -0.133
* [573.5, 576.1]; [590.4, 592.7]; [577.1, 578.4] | 0.057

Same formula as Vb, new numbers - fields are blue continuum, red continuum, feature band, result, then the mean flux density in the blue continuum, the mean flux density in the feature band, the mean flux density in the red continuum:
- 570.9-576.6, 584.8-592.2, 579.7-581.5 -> -0.015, 6.51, 6.42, 6.12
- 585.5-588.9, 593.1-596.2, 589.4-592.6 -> 0.038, 6.28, 6.16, 6.47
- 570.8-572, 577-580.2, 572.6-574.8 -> -0.032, 6.36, 6.54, 6.35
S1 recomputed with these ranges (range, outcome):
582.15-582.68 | 6.55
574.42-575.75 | 6.32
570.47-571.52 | 5.96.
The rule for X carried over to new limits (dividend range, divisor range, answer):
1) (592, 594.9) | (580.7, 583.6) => 1.00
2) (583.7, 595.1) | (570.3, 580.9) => 1.03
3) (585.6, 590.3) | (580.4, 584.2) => 0.91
